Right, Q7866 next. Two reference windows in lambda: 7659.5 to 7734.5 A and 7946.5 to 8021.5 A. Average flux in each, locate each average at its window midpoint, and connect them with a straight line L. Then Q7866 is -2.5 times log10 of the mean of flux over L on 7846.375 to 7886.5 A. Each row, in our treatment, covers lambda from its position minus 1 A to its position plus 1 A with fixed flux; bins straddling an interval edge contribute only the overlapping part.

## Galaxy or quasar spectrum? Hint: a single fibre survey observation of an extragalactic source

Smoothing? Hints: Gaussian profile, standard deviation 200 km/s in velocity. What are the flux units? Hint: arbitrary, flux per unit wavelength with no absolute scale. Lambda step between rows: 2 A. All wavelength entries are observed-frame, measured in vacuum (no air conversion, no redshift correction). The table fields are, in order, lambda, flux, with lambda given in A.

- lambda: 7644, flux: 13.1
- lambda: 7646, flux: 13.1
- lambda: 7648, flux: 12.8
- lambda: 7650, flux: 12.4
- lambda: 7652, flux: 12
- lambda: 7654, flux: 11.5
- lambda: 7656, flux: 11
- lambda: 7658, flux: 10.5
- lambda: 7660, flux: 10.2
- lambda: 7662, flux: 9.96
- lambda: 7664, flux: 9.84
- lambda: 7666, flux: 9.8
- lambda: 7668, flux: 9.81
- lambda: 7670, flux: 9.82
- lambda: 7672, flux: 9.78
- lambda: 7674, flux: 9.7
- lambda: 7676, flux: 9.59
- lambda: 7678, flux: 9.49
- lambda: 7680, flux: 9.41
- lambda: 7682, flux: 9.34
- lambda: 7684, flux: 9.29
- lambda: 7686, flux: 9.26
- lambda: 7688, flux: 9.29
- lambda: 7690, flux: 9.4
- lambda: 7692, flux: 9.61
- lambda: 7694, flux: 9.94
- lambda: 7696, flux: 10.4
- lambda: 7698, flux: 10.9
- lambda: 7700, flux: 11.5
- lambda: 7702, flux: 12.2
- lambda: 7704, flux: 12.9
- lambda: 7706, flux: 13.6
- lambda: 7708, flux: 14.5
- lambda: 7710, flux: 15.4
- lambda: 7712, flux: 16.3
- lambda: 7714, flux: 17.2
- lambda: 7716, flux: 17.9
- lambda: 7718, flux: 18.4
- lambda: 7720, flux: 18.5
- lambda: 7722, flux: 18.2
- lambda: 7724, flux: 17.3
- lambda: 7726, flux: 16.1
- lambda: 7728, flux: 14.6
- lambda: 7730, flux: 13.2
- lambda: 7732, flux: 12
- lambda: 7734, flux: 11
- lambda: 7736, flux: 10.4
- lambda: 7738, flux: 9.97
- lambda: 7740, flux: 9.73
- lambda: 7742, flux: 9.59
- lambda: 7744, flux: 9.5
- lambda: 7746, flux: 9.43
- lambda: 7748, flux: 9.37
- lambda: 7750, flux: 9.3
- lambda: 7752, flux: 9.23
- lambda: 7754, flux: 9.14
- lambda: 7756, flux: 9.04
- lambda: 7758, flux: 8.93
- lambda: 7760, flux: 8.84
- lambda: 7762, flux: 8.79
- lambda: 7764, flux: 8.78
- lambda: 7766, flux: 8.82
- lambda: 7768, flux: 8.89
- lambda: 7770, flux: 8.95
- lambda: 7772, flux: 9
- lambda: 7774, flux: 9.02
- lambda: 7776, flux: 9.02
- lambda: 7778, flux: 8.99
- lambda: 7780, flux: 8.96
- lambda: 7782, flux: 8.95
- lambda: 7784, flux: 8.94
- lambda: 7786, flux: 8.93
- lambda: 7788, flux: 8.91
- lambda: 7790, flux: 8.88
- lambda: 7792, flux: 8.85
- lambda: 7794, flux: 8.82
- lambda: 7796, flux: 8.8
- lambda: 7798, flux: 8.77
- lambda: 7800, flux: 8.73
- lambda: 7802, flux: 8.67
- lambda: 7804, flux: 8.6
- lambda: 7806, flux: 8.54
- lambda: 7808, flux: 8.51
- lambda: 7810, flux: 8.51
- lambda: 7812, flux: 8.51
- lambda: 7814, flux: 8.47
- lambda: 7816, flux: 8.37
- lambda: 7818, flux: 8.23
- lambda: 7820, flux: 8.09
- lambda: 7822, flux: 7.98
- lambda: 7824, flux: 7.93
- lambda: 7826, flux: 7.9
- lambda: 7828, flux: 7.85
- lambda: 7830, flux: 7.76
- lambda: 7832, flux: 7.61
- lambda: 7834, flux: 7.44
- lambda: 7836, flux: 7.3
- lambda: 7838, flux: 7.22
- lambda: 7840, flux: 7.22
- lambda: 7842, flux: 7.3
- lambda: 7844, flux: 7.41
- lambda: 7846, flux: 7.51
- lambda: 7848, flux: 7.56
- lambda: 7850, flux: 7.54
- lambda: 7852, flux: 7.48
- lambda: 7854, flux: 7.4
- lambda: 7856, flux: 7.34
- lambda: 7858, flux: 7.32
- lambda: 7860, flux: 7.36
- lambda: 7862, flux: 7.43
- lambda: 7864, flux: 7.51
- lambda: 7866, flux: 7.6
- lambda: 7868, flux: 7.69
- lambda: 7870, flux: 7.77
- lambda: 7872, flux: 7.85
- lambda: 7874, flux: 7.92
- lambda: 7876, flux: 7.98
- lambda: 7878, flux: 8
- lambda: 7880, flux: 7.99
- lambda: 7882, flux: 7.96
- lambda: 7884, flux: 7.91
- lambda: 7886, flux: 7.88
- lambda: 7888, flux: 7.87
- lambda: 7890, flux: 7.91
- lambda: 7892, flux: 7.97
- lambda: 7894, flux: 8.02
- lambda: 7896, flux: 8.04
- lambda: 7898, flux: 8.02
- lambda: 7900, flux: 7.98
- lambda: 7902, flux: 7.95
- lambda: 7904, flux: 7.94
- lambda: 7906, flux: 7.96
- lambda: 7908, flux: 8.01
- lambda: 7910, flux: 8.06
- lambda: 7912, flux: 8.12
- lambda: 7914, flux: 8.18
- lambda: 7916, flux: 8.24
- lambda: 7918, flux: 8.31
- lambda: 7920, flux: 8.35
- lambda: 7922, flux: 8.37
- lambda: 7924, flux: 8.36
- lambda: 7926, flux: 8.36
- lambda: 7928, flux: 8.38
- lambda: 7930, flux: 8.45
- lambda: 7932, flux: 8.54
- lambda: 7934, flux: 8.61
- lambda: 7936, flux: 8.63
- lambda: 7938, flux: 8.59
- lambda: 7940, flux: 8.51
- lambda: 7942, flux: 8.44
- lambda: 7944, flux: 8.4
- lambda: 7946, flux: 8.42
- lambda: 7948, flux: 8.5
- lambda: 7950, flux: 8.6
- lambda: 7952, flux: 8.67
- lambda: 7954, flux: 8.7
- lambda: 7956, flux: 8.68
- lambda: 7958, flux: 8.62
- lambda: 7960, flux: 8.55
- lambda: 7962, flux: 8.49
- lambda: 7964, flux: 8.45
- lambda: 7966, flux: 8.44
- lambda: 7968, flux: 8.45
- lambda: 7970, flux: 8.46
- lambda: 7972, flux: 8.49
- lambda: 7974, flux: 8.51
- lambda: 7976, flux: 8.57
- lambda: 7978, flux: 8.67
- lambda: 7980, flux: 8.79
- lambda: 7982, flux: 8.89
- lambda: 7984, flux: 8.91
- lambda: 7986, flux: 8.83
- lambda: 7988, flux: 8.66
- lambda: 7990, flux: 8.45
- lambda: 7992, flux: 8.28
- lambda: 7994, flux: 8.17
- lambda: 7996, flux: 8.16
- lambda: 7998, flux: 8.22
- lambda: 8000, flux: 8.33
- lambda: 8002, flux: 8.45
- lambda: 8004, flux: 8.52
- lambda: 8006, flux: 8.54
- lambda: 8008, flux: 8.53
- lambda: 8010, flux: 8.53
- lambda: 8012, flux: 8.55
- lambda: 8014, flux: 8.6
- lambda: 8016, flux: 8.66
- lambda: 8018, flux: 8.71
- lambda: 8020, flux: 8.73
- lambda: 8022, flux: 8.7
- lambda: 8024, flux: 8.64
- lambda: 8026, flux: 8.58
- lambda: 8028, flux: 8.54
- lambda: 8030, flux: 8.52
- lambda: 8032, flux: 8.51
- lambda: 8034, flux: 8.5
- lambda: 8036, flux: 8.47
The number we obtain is 0.296 mag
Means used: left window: 12.3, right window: 8.55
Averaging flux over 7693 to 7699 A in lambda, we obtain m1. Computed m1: 10.4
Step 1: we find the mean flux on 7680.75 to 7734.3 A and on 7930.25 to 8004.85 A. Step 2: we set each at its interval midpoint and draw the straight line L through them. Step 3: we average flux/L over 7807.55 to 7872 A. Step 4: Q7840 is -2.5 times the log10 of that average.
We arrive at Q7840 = 0.37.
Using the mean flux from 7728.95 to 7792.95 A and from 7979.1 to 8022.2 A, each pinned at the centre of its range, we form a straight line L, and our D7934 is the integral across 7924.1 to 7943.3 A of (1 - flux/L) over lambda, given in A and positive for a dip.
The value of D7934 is 0.7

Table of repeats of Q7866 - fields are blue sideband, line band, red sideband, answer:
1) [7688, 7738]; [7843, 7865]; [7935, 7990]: 0.403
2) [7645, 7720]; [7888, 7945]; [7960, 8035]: 0.137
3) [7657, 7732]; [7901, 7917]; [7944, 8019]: 0.176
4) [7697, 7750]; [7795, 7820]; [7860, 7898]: 0.212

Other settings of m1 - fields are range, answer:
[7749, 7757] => 9.18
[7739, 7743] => 9.66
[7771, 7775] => 9.01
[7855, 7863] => 7.36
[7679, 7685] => 9.35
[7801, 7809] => 8.58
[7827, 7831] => 7.8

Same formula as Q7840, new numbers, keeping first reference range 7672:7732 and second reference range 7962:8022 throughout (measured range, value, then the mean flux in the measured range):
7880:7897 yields 0.26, 7.95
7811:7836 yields 0.35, 7.98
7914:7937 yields 0.13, 8.41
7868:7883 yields 0.28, 7.91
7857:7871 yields 0.35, 7.53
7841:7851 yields 0.39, 7.46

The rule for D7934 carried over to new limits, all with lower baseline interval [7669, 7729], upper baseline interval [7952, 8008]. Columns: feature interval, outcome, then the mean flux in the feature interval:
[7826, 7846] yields 5.9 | 7.48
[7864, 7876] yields 2.8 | 7.76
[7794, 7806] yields 2.7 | 8.71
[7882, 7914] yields 5.8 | 7.98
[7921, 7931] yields 1.0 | 8.38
